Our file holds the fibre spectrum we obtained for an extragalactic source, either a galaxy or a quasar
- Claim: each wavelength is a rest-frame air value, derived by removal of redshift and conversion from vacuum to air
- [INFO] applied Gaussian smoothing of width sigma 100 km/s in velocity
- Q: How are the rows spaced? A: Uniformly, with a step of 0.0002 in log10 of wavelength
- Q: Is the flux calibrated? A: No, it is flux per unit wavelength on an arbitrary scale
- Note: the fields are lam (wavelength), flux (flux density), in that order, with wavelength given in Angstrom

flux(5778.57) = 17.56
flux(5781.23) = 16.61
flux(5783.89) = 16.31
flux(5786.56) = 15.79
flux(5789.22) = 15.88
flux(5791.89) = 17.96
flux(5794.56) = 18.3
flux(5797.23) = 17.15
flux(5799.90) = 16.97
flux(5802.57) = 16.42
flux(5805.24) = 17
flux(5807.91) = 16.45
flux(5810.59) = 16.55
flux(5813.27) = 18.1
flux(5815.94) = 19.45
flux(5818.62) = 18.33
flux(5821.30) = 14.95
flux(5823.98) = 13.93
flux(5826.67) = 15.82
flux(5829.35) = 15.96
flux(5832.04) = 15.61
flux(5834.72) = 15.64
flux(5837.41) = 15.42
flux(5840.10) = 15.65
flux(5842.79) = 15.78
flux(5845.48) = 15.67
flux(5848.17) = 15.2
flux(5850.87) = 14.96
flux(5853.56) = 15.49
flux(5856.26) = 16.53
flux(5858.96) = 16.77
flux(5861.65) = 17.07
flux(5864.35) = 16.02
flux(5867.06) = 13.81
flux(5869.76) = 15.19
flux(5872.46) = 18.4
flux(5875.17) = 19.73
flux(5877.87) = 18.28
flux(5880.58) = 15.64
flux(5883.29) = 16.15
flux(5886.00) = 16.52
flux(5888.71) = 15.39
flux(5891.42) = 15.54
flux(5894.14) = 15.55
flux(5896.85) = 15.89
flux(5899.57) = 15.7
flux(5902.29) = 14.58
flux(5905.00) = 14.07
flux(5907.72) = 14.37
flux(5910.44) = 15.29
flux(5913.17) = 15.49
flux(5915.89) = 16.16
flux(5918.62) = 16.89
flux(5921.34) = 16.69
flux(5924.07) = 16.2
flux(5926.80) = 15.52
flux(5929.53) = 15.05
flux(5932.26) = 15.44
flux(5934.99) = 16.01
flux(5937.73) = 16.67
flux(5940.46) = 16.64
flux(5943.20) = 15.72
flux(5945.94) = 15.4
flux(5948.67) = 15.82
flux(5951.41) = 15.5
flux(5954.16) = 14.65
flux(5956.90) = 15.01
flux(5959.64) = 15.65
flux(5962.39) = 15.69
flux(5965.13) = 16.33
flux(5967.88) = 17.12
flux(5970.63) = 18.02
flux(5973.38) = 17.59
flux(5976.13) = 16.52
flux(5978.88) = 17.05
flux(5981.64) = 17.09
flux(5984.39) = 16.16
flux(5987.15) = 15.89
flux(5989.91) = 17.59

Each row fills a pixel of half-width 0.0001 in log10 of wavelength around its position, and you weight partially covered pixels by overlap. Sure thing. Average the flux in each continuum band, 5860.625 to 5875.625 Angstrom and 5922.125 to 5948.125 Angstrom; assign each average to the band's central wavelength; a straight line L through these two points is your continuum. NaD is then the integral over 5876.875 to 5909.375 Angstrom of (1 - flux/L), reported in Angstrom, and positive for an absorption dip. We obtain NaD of 1.3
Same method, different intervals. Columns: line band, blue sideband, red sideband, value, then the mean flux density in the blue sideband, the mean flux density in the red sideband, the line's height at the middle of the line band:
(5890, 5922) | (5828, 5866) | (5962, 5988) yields 1.5 Angstrom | 15.8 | 16.8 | 16.3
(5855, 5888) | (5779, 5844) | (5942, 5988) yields -0.5 Angstrom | 16.5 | 16.2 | 16.4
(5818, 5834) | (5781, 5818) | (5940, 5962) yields 1.1 Angstrom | 17.1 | 15.5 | 16.8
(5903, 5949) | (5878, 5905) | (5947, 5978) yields 0.6 Angstrom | 15.7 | 16.2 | 15.9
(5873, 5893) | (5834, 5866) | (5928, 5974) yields -1.2 Angstrom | 15.8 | 16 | 15.9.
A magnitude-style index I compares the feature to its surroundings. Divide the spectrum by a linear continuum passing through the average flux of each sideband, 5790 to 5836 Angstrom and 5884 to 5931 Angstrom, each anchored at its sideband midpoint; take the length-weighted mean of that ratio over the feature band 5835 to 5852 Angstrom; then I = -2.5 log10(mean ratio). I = 0.06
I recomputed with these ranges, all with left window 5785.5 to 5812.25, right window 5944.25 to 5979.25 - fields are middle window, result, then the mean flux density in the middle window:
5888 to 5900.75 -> 0.06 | 15.6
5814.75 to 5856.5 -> 0.06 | 15.9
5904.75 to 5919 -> 0.07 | 15.4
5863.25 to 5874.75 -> 0.03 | 16.2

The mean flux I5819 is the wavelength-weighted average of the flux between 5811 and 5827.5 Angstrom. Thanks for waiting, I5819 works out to 16.8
